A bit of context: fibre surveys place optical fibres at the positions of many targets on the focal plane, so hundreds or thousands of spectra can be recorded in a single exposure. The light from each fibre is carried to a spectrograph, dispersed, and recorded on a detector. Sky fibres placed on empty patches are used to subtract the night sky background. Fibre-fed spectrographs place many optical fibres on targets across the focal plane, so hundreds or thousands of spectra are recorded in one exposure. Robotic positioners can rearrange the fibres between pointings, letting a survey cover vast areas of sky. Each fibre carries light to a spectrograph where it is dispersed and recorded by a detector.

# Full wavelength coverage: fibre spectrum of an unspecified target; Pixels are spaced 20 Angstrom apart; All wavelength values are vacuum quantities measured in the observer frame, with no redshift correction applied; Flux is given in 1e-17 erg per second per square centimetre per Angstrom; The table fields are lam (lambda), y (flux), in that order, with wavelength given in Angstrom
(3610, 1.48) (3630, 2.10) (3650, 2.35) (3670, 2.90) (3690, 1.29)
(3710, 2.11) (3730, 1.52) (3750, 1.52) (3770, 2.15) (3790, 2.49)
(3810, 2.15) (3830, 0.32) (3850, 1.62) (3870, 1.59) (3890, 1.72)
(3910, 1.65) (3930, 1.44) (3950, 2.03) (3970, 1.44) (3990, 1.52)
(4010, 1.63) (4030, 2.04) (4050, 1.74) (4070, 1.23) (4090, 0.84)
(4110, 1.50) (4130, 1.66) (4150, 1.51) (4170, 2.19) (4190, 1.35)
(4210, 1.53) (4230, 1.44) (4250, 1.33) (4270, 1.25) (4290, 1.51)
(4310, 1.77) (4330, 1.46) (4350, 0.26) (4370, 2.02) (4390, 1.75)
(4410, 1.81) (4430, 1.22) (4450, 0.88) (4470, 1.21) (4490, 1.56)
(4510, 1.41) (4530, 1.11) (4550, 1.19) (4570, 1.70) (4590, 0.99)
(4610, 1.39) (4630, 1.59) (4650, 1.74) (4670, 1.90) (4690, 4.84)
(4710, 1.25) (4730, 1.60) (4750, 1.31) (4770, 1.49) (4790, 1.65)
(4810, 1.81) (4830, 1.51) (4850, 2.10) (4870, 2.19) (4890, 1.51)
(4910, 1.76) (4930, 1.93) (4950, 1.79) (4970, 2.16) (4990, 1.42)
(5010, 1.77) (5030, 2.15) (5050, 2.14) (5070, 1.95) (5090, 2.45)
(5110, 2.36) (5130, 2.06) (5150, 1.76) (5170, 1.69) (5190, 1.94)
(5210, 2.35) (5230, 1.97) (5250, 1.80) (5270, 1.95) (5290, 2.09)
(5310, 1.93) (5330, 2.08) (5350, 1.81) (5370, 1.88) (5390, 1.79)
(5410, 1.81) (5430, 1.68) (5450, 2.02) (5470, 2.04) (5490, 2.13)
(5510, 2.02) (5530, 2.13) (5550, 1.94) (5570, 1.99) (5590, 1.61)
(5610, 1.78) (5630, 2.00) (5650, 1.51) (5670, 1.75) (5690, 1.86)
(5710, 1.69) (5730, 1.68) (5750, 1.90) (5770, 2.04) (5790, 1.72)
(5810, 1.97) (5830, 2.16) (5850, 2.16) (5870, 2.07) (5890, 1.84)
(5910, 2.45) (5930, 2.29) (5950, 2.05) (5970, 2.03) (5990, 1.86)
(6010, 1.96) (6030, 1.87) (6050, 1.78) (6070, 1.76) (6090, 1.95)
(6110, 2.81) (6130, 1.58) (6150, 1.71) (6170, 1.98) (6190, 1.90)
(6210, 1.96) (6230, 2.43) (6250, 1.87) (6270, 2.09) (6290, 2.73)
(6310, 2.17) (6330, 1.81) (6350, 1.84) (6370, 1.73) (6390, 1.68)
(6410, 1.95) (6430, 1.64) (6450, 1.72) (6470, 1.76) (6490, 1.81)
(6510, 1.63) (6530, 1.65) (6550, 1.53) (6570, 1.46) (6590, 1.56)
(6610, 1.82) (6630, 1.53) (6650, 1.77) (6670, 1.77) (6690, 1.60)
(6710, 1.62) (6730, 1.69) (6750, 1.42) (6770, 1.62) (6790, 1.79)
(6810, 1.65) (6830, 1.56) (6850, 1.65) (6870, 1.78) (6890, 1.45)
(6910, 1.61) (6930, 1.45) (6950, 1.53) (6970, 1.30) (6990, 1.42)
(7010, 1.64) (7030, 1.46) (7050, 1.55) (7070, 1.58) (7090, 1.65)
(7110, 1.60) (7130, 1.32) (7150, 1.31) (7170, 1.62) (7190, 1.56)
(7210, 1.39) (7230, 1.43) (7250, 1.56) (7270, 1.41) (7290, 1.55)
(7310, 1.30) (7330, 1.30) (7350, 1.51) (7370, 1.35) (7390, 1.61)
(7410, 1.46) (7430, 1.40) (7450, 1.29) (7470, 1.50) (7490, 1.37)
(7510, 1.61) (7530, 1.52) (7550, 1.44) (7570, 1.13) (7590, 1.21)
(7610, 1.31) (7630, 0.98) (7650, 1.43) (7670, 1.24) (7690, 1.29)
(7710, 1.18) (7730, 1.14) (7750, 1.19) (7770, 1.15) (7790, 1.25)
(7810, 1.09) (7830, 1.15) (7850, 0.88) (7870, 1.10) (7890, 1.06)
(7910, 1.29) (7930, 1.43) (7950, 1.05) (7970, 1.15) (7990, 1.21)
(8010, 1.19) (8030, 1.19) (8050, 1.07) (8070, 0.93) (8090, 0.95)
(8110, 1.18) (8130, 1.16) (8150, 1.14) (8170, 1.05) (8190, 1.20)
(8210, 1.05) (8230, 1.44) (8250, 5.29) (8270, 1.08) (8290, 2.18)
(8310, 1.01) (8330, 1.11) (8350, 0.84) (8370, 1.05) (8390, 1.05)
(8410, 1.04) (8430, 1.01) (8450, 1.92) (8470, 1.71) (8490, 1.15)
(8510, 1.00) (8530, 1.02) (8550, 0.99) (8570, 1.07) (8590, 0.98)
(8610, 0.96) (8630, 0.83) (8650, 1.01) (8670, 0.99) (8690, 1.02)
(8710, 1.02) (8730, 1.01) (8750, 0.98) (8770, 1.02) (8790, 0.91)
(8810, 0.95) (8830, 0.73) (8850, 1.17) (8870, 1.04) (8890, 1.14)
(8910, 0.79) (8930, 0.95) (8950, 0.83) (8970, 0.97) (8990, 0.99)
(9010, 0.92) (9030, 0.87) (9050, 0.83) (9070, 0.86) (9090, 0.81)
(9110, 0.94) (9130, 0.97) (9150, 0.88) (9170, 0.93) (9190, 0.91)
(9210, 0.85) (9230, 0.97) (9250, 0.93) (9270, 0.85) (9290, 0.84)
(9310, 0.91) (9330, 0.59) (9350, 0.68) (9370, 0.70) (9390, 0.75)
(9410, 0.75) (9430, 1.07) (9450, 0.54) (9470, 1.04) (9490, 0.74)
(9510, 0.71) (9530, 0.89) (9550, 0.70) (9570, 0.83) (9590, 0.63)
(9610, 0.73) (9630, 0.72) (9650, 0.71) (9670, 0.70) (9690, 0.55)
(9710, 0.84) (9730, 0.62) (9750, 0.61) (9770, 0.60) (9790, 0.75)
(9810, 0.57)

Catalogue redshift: 0.258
